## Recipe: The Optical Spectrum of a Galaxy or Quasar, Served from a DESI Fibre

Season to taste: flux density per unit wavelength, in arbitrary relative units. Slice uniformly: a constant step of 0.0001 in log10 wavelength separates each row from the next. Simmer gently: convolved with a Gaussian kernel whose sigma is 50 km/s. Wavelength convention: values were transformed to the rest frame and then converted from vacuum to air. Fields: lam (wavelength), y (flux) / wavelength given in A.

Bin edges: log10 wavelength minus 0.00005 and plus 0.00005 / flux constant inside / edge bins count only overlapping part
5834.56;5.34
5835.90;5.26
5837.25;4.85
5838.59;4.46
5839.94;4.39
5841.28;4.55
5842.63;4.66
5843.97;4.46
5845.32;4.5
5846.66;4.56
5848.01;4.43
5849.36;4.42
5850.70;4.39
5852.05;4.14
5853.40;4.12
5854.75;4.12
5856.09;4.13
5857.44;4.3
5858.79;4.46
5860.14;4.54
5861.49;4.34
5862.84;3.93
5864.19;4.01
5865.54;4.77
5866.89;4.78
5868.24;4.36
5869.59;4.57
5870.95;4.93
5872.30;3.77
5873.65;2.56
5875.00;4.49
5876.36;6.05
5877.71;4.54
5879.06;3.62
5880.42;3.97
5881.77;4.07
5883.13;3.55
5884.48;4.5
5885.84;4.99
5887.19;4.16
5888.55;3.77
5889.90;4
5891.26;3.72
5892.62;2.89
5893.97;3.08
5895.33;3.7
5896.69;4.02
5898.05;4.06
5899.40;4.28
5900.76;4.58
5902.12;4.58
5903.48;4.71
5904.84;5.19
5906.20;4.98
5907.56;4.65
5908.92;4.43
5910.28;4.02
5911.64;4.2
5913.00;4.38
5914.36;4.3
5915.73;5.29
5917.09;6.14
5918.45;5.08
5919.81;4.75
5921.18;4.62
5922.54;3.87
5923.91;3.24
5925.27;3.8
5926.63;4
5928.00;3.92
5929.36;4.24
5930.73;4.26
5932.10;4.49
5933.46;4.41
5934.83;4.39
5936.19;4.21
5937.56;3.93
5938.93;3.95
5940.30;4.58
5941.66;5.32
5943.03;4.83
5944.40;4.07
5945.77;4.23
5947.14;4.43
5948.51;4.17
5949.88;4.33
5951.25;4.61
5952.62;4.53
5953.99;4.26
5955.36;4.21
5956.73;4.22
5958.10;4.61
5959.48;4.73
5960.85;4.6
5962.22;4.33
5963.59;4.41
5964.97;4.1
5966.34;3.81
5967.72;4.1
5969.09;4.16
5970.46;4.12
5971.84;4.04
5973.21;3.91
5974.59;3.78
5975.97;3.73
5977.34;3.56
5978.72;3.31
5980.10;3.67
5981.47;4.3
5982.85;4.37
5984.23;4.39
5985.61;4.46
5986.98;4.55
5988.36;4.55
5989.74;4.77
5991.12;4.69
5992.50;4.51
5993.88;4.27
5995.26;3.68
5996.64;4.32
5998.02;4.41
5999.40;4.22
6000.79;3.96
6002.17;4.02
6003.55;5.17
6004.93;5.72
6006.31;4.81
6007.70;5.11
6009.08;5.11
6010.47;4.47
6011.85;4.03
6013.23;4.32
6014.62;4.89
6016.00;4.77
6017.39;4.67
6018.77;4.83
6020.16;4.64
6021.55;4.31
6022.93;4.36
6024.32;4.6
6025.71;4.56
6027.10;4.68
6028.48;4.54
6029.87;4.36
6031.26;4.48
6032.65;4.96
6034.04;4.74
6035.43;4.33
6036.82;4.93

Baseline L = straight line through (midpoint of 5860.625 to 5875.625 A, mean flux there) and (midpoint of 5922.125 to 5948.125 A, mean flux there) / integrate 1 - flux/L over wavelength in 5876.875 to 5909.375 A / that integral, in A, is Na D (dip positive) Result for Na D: 0.4 A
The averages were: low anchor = 4.23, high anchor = 4.22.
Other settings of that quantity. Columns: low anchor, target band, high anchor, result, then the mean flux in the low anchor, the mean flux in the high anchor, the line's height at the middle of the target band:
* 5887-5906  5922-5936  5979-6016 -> 0.46 A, 4.07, 4.48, 4.21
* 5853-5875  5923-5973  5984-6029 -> 1.88 A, 4.24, 4.56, 4.43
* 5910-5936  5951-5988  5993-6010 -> 2.59 A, 4.39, 4.56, 4.49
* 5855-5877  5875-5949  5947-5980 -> -0.96 A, 4.37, 4.16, 4.27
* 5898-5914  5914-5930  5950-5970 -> 0.10 A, 4.52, 4.33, 4.47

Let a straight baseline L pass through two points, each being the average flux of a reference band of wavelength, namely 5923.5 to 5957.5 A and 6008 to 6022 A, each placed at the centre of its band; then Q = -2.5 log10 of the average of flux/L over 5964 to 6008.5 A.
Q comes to 0.05 mag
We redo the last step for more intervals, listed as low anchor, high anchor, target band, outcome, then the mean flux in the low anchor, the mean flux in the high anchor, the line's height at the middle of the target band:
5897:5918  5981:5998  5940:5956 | 0.02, 4.65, 4.41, 4.53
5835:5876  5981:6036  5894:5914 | 0.02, 4.39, 4.55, 4.44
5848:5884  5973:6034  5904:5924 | -0.08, 4.27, 4.44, 4.33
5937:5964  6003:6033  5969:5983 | 0.17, 4.42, 4.69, 4.52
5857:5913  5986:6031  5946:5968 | 0.02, 4.25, 4.56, 4.43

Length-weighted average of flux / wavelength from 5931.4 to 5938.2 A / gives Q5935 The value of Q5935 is 4.29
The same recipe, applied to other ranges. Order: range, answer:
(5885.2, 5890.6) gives 4.23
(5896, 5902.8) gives 4.3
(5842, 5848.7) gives 4.52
